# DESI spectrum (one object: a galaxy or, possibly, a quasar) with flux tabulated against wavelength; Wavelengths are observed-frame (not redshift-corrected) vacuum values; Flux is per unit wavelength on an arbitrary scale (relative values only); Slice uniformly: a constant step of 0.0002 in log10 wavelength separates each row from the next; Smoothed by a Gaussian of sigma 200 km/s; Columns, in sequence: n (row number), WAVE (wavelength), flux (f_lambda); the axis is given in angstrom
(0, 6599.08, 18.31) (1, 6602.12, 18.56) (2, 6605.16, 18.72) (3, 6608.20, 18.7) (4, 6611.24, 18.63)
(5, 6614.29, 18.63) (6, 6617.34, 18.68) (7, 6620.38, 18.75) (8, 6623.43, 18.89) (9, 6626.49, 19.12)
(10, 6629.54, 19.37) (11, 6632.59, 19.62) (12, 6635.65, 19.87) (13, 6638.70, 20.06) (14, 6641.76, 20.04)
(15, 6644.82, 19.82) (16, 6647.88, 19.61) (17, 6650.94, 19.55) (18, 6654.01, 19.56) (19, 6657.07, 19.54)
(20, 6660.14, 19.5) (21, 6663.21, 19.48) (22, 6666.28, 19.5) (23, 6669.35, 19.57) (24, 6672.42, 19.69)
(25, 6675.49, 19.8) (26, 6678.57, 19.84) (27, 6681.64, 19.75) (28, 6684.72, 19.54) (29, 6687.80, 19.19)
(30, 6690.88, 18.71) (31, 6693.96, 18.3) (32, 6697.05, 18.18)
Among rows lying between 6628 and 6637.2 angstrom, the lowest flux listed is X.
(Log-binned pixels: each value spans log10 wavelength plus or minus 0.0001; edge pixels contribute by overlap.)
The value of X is 19.37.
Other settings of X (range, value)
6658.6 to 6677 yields 19.48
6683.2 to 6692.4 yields 18.71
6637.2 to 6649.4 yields 19.61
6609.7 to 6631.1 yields 18.63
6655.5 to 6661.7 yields 19.5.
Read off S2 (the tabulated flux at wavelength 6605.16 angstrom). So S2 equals 18.72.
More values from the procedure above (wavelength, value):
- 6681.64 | 19.75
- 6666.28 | 19.5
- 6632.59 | 19.62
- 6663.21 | 19.48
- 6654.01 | 19.56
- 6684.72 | 19.54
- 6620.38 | 18.75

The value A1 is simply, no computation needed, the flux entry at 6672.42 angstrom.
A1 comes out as 19.69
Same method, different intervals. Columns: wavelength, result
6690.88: 18.71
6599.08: 18.31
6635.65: 19.87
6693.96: 18.3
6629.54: 19.37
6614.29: 18.63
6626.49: 19.12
